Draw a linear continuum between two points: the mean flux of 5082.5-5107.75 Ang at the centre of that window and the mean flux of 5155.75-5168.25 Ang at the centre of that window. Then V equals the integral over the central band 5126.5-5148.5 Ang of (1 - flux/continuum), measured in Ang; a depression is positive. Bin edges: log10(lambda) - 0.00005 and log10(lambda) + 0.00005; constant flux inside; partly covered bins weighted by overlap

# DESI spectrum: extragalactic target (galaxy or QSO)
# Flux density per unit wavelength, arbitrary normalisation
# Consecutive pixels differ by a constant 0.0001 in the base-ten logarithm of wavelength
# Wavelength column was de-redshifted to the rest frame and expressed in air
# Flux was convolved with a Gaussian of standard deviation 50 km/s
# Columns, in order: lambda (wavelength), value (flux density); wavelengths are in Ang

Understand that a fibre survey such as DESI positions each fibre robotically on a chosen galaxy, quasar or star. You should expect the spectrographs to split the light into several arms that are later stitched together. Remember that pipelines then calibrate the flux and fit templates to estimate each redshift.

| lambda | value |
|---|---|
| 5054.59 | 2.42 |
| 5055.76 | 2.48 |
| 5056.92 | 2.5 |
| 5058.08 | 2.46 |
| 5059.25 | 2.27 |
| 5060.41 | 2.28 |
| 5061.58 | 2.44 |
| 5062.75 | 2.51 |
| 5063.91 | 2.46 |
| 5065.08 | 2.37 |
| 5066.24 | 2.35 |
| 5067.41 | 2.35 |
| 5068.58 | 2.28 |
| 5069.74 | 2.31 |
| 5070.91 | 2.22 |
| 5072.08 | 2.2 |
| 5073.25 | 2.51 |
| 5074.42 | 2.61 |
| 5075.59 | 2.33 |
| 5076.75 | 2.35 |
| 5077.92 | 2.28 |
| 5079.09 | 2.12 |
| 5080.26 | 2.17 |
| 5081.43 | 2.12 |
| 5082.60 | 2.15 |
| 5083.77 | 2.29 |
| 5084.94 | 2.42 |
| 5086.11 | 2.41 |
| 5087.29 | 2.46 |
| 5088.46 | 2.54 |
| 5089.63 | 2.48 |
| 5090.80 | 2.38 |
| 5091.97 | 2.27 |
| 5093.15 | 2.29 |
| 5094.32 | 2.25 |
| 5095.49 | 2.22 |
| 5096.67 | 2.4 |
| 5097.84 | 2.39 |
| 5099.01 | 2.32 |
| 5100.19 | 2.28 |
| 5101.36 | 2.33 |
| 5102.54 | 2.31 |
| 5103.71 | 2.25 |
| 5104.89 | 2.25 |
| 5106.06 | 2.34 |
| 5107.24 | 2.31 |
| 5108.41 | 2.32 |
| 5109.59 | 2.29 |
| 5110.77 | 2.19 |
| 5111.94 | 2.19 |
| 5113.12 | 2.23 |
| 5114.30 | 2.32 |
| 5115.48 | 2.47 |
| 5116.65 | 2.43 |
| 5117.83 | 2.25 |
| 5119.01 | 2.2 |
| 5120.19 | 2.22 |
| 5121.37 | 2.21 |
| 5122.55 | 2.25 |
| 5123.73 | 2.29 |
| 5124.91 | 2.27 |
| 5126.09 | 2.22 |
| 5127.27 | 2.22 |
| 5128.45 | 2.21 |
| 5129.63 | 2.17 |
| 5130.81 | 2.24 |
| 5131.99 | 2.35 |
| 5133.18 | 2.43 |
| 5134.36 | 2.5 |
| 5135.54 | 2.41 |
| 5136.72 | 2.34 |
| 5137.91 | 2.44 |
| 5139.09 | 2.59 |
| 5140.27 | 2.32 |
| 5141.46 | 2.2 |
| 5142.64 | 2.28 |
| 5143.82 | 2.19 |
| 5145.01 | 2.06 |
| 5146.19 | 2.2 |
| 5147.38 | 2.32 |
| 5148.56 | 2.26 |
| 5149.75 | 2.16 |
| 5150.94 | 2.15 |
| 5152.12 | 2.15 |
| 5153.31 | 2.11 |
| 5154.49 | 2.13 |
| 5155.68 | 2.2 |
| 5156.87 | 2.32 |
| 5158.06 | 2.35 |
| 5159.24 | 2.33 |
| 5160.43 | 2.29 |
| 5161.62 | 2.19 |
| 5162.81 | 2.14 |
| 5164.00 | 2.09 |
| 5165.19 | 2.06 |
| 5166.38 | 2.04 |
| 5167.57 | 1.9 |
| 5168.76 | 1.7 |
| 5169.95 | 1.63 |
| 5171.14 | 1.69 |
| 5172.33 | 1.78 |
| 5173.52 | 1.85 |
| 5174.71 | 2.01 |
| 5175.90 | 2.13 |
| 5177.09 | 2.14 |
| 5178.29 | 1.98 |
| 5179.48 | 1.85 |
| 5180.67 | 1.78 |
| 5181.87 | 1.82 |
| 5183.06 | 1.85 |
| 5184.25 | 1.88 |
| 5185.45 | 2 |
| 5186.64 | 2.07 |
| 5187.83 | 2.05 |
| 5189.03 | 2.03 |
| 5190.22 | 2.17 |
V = -0.7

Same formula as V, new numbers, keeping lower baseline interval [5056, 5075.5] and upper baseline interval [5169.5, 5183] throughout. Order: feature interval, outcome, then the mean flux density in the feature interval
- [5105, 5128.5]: -1.33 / 2.27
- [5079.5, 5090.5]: -0.20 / 2.34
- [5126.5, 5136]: -1.04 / 2.31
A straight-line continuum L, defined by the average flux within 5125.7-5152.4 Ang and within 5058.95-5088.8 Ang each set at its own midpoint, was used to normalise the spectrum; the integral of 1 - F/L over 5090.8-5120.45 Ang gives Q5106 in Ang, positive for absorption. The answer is 0.2 Ang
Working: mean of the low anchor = 2.34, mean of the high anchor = 2.28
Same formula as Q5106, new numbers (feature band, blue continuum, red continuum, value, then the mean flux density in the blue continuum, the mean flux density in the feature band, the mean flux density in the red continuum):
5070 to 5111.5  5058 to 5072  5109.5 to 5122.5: -0.1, 2.35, 2.32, 2.27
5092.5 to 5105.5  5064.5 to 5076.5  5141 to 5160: 0.0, 2.35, 2.3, 2.21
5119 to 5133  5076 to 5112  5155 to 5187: -0.4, 2.3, 2.24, 2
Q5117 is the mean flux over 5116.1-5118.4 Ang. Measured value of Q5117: 2.34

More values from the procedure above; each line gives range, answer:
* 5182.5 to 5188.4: 1.97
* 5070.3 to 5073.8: 2.3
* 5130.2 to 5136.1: 2.38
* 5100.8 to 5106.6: 2.3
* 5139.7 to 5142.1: 2.26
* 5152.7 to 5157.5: 2.19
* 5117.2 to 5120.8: 2.22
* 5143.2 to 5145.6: 2.13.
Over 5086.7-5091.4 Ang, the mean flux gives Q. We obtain 2.47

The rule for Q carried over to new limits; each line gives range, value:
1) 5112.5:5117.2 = 2.36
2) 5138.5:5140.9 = 2.45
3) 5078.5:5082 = 2.14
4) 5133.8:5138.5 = 2.42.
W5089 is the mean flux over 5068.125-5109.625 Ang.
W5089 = 2.32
